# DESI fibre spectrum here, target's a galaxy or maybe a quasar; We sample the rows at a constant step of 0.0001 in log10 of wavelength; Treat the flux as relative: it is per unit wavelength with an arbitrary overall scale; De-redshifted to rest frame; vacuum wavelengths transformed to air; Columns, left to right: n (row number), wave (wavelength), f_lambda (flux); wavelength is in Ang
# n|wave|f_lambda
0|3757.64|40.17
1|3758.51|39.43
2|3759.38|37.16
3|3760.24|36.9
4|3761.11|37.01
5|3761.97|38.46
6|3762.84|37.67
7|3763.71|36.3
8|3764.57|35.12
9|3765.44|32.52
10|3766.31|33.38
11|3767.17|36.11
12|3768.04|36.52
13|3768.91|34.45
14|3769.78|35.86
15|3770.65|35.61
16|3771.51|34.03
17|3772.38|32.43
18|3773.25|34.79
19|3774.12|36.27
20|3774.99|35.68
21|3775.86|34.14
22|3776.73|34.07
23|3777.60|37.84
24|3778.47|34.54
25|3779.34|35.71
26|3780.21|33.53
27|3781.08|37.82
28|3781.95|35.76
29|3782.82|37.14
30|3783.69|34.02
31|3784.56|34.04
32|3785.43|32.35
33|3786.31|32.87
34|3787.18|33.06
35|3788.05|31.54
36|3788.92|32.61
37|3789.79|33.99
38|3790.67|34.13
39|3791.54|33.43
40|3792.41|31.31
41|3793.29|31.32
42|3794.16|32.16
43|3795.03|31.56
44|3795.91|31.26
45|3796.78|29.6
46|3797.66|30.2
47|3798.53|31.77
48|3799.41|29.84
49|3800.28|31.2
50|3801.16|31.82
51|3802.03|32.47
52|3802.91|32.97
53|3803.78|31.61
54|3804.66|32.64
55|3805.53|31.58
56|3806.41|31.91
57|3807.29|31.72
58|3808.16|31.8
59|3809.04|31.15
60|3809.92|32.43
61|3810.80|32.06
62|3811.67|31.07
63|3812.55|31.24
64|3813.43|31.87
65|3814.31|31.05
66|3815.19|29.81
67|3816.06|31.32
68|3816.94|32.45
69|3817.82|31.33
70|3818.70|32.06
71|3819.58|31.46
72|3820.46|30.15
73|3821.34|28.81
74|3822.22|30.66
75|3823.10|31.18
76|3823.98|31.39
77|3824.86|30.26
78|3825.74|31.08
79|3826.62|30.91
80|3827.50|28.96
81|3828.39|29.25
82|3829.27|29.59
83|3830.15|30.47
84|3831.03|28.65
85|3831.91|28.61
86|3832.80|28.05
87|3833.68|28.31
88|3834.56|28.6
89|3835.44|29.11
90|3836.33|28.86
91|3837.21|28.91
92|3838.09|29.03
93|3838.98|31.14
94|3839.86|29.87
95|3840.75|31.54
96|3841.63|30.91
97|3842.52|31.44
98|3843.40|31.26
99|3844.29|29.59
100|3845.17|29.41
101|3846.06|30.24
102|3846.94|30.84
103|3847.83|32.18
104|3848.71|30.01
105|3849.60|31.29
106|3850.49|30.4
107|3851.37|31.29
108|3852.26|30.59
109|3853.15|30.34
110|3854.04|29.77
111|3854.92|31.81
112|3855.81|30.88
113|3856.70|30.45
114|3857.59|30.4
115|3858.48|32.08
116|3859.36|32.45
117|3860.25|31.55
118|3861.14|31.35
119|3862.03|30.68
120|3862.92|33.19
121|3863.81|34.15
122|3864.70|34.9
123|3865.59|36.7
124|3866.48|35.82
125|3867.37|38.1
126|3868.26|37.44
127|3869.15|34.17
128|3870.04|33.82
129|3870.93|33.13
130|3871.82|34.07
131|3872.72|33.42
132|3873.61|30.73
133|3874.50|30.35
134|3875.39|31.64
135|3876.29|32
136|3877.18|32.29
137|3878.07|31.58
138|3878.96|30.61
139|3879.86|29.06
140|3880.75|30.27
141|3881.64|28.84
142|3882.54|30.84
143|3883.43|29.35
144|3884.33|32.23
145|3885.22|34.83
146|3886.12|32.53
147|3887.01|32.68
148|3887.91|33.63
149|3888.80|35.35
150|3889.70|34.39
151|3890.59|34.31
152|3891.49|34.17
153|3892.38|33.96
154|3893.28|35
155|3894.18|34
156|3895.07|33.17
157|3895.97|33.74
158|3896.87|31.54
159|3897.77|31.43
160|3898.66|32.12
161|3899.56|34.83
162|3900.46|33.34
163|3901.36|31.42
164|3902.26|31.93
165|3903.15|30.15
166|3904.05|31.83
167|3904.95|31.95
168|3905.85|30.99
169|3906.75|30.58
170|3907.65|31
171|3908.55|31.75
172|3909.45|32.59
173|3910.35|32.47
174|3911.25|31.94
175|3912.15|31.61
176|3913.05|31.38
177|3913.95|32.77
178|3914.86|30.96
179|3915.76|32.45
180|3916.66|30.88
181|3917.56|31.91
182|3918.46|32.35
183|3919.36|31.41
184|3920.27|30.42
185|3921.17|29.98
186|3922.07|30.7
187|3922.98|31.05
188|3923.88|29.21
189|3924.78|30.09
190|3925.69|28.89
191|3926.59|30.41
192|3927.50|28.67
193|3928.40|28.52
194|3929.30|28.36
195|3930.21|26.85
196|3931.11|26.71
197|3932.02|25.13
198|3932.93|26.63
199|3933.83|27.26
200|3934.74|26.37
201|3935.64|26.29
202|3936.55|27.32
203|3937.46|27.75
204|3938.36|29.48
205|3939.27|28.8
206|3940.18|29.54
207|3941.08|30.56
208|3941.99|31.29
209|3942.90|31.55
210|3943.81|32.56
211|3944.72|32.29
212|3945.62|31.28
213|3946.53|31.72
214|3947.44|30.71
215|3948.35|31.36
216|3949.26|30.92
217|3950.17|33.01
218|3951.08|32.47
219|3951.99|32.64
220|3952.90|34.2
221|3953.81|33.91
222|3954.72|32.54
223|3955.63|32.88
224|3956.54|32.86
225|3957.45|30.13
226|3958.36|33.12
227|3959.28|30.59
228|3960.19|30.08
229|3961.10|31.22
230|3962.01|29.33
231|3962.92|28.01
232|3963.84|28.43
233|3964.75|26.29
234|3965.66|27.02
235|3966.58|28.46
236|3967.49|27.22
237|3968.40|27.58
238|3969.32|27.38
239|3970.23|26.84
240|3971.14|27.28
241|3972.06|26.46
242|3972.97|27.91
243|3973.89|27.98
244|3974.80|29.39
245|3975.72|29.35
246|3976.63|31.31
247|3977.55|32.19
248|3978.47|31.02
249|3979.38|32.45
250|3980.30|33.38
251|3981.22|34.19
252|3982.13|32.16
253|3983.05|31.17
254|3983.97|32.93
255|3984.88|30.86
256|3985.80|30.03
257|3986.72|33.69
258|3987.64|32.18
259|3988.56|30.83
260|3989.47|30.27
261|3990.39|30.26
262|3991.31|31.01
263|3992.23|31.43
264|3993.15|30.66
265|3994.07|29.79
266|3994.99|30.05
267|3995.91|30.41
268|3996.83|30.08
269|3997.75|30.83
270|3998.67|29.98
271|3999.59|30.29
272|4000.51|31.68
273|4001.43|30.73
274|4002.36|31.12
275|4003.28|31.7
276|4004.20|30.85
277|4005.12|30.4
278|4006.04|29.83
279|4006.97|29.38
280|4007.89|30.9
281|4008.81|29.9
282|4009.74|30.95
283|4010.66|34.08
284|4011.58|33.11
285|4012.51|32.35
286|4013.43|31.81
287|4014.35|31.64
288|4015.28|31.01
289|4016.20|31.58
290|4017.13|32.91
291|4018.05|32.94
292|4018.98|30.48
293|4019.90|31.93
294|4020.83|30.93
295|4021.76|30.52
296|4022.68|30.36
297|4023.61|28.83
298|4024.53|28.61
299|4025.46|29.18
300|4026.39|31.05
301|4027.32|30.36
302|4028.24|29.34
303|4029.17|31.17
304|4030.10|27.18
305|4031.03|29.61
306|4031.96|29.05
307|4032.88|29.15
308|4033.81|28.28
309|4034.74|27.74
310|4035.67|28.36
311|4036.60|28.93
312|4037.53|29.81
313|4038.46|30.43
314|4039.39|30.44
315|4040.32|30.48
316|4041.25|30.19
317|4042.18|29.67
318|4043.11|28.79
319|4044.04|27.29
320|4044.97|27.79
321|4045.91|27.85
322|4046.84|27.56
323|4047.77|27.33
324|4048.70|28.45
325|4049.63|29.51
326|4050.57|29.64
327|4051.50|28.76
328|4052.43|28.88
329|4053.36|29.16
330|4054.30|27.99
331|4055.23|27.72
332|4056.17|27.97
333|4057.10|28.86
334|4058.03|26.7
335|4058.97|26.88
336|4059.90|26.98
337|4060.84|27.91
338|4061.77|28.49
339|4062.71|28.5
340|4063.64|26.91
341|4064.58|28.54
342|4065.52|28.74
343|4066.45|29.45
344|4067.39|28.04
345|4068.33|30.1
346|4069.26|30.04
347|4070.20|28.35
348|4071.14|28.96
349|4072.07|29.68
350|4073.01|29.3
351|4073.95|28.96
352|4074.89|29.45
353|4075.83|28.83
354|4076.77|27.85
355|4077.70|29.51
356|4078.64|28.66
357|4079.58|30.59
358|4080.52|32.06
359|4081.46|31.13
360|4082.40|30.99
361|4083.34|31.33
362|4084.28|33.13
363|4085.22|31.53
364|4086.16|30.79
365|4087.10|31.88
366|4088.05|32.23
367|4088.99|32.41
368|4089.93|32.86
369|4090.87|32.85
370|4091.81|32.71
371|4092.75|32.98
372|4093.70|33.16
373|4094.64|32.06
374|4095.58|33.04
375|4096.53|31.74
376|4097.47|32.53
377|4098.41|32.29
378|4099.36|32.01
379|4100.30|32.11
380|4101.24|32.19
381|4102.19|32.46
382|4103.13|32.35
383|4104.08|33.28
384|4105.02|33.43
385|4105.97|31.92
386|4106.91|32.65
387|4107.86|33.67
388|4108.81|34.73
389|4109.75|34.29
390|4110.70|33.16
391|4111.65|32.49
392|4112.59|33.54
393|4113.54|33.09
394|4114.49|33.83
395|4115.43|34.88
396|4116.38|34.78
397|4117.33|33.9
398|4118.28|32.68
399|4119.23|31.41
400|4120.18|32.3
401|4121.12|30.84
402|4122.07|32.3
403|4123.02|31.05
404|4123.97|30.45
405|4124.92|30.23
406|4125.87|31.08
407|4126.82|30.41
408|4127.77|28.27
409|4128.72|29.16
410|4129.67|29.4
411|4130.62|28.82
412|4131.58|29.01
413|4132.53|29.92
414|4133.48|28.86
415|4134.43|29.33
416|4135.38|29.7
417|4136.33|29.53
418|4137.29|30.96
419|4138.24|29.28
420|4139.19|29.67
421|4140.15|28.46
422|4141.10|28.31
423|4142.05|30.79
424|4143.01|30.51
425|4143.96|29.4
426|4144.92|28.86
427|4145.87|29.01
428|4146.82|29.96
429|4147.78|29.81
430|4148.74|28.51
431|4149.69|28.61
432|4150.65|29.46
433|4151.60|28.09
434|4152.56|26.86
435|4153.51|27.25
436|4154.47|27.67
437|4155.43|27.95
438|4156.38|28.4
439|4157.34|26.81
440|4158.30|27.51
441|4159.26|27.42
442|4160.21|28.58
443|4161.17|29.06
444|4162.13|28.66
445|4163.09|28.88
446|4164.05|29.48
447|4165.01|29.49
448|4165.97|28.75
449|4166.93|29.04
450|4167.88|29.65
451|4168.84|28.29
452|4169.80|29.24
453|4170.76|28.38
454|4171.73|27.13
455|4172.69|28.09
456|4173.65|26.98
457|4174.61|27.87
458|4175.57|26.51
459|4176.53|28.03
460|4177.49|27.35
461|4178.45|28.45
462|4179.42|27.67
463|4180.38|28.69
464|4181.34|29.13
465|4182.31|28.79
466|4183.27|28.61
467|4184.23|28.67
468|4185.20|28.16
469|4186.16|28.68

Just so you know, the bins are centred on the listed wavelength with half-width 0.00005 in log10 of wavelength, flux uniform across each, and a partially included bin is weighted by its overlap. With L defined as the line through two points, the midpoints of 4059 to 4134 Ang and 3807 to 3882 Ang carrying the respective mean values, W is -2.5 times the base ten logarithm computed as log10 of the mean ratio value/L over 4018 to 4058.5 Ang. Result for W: 0.07 mag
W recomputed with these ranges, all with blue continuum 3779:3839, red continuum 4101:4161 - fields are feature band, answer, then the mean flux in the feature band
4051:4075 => 0.081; 28.5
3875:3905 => -0.040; 32.4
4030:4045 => 0.061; 29.1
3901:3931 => 0.013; 30.8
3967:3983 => 0.046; 29.7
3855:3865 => -0.022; 31.9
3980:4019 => -0.014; 31.3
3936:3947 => 0.027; 30.3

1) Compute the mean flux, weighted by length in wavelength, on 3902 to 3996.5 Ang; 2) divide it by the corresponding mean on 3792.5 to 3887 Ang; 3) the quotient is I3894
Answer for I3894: 1.0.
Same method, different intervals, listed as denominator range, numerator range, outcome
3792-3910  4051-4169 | 0.96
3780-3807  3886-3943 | 0.95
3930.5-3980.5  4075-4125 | 1.08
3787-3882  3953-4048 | 0.96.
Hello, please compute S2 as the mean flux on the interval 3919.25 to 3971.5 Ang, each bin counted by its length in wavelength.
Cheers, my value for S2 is 29.7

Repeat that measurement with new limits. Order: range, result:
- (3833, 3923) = 31.8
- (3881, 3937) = 31.1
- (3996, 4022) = 31.2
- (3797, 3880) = 31.3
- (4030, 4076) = 28.7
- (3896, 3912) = 31.9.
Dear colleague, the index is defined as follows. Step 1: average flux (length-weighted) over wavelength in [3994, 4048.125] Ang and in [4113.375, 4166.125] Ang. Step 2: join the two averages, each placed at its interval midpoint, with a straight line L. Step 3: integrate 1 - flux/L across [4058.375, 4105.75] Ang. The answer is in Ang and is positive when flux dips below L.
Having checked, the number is -1.1 Ang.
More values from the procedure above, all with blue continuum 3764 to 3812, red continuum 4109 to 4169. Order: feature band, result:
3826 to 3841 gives 1.6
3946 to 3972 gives 1.2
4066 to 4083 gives 0.6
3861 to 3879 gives -0.5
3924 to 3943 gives 2.1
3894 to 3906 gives 0.0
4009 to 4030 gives 0.0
